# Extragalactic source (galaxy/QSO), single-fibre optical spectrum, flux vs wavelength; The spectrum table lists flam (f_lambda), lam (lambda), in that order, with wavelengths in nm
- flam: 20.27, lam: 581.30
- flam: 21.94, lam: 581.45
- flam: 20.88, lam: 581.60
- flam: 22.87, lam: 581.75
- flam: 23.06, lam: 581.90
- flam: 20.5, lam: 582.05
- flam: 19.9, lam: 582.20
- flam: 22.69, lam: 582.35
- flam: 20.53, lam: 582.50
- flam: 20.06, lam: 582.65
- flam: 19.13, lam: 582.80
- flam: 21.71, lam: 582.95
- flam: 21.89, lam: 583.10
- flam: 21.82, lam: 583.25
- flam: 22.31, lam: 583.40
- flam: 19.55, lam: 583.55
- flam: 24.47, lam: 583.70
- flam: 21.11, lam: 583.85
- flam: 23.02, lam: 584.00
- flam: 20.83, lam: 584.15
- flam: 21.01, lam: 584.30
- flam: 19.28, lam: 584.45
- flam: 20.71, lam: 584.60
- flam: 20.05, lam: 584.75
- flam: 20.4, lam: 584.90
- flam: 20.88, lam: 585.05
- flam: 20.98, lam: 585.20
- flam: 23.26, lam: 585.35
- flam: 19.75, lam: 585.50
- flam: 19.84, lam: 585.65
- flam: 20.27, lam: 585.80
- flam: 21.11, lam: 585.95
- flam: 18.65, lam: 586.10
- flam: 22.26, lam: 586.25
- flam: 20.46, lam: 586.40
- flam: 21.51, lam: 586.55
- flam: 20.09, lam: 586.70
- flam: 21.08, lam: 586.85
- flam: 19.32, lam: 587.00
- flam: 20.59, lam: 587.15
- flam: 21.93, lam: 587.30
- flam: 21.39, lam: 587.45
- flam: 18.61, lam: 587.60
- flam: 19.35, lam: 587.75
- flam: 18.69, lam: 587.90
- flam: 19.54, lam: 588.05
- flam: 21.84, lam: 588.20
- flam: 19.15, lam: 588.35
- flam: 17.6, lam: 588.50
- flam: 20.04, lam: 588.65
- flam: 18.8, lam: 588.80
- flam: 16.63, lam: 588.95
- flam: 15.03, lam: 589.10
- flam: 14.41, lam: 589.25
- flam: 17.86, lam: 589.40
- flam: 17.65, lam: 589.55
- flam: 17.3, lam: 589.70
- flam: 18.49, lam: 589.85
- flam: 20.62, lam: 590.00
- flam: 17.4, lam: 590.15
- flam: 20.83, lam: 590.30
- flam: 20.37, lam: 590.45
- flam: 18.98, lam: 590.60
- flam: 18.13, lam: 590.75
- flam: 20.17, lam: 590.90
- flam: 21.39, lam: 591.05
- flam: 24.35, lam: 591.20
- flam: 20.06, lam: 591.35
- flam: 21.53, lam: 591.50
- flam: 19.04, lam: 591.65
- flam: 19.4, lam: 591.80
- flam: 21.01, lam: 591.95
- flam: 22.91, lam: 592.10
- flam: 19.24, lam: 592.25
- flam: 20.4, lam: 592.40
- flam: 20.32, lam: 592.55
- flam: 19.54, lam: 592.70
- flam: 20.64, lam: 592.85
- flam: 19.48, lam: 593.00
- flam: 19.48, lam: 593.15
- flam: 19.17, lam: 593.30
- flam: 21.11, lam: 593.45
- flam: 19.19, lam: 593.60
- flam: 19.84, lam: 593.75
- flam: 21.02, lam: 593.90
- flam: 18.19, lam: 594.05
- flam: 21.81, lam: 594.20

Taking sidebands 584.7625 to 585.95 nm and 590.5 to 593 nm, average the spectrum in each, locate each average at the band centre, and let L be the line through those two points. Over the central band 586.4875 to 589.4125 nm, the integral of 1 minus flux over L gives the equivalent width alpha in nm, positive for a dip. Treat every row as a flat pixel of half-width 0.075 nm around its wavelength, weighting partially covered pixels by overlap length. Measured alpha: 0.20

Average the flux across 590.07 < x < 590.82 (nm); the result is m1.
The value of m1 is 19.2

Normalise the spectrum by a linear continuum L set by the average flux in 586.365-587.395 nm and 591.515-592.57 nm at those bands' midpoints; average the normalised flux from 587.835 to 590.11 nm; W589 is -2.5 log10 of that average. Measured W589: 0.133 mag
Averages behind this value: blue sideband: 20.7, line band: 18.2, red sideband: 20.4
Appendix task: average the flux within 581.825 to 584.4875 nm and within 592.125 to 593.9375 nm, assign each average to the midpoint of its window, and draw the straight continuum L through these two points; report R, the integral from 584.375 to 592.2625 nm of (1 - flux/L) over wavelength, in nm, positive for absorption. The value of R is 0.308 nm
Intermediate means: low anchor 21.3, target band 19.8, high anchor 20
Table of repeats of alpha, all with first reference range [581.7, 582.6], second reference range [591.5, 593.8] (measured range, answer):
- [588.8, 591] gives 0.24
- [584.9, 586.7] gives 0.02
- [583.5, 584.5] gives -0.01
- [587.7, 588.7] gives 0.06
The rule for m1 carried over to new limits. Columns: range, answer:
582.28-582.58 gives 21.6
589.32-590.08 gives 18.4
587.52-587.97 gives 18.9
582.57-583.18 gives 20.7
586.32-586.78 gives 20.7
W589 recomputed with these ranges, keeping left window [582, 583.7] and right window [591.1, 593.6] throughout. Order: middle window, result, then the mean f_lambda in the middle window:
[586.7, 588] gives 0.04 mag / 20.1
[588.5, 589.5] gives 0.20 mag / 17.2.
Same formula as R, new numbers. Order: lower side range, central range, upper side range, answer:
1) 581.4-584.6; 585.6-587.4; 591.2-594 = 0.029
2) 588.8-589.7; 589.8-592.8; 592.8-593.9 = -0.327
